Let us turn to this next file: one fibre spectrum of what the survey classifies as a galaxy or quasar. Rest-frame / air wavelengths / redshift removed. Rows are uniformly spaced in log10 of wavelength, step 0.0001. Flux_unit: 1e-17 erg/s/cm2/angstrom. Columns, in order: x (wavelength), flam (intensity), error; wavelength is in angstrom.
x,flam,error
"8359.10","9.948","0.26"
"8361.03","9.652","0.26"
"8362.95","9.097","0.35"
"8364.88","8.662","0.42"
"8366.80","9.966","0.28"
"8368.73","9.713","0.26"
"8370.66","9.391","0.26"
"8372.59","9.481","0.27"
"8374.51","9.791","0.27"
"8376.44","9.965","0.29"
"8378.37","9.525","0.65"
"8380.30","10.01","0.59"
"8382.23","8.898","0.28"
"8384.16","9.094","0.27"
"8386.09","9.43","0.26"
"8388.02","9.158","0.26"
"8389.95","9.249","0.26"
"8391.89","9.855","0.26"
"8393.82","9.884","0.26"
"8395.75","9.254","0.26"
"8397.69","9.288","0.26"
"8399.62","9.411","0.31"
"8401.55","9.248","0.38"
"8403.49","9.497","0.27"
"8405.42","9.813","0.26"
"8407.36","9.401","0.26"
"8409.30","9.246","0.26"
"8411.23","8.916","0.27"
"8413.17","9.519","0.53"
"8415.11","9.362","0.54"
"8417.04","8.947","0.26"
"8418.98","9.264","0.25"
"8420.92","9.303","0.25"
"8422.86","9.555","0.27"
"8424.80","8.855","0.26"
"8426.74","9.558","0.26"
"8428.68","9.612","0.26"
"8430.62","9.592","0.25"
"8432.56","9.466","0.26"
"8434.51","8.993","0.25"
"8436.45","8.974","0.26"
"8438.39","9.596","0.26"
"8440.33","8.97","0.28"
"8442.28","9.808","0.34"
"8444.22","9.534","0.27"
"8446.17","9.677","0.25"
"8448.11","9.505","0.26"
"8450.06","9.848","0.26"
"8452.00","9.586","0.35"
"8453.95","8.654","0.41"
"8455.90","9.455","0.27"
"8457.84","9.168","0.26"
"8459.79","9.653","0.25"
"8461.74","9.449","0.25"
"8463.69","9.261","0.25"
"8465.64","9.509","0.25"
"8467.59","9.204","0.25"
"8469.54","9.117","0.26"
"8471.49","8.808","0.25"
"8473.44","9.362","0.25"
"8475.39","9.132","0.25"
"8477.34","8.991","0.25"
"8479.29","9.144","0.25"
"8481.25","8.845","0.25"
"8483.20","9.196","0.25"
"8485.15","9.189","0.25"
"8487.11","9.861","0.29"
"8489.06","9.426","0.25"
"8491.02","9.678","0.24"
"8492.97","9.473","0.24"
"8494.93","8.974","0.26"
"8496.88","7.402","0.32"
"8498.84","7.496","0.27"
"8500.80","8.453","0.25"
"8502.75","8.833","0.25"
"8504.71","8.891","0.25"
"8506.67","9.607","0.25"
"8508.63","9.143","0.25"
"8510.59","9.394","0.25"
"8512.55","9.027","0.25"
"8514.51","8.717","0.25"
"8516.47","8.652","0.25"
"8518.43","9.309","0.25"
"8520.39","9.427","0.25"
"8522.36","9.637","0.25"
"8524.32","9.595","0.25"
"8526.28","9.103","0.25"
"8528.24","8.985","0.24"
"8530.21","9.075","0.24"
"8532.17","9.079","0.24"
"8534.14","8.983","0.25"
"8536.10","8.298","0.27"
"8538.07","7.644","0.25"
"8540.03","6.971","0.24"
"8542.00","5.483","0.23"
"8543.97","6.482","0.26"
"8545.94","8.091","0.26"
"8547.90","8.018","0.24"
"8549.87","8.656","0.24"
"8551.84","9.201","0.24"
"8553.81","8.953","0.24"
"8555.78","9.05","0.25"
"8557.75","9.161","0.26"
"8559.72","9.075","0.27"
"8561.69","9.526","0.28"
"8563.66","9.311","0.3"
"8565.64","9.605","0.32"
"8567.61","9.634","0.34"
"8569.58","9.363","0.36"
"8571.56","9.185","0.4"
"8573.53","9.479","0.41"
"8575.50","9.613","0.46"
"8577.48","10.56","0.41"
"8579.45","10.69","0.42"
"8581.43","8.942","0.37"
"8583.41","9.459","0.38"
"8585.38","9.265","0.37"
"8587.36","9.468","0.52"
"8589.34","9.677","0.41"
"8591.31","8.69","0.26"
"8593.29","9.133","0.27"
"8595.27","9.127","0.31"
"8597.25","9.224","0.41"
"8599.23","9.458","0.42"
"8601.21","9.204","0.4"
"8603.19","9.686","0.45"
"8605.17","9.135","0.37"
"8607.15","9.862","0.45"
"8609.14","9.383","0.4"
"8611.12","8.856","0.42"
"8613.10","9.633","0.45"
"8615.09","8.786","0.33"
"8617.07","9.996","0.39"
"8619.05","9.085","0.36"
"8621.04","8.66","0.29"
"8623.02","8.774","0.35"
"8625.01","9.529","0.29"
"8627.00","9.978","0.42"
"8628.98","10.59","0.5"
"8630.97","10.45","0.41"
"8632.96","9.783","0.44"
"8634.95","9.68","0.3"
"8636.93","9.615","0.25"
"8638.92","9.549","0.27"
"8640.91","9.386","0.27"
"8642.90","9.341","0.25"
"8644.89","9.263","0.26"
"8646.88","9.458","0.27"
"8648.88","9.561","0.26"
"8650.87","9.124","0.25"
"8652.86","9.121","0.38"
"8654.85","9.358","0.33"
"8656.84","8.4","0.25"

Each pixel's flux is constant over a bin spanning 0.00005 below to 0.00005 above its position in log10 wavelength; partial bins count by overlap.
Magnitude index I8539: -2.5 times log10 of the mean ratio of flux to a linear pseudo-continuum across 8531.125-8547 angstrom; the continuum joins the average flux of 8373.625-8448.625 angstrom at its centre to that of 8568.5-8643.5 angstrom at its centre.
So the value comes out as 0.23 mag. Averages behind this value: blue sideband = 9.41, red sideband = 9.48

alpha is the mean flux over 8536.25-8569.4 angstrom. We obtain 8.45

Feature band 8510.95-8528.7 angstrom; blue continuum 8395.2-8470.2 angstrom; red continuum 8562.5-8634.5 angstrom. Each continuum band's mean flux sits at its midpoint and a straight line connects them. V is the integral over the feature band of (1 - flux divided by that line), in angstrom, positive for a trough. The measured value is 0.5 angstrom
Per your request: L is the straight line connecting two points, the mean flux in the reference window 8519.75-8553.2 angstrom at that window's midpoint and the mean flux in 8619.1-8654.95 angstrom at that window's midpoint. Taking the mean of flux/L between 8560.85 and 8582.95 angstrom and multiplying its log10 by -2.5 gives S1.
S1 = -0.099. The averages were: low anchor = 8.39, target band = 9.62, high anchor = 9.5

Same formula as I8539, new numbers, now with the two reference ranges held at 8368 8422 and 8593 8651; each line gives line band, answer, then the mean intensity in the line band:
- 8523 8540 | 0.08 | 8.76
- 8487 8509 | 0.06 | 8.9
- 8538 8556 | 0.21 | 7.82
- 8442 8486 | 0.02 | 9.3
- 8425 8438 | 0.01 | 9.35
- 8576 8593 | -0.01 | 9.58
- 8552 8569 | 0.02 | 9.29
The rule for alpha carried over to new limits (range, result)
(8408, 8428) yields 9.26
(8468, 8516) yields 9.01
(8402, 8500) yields 9.25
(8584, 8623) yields 9.27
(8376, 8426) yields 9.38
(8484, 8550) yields 8.68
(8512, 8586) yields 8.93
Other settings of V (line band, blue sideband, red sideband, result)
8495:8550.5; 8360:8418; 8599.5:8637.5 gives 5.6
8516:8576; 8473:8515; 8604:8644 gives 2.7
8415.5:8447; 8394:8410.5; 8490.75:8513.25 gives -0.4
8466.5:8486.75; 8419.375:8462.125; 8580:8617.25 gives 0.5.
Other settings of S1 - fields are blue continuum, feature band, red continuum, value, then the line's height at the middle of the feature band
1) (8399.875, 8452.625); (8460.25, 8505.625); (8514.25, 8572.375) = 0.01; 9.08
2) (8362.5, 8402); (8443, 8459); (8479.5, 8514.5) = -0.03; 9.17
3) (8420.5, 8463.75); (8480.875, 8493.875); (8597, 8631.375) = 0.00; 9.41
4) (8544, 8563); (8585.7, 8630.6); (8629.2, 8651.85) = -0.01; 9.28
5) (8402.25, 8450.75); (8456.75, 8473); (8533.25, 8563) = -0.03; 9.03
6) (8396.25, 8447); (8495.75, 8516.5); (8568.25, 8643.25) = 0.09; 9.42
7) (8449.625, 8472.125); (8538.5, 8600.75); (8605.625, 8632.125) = 0.05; 9.44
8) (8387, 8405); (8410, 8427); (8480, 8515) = 0.01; 9.34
